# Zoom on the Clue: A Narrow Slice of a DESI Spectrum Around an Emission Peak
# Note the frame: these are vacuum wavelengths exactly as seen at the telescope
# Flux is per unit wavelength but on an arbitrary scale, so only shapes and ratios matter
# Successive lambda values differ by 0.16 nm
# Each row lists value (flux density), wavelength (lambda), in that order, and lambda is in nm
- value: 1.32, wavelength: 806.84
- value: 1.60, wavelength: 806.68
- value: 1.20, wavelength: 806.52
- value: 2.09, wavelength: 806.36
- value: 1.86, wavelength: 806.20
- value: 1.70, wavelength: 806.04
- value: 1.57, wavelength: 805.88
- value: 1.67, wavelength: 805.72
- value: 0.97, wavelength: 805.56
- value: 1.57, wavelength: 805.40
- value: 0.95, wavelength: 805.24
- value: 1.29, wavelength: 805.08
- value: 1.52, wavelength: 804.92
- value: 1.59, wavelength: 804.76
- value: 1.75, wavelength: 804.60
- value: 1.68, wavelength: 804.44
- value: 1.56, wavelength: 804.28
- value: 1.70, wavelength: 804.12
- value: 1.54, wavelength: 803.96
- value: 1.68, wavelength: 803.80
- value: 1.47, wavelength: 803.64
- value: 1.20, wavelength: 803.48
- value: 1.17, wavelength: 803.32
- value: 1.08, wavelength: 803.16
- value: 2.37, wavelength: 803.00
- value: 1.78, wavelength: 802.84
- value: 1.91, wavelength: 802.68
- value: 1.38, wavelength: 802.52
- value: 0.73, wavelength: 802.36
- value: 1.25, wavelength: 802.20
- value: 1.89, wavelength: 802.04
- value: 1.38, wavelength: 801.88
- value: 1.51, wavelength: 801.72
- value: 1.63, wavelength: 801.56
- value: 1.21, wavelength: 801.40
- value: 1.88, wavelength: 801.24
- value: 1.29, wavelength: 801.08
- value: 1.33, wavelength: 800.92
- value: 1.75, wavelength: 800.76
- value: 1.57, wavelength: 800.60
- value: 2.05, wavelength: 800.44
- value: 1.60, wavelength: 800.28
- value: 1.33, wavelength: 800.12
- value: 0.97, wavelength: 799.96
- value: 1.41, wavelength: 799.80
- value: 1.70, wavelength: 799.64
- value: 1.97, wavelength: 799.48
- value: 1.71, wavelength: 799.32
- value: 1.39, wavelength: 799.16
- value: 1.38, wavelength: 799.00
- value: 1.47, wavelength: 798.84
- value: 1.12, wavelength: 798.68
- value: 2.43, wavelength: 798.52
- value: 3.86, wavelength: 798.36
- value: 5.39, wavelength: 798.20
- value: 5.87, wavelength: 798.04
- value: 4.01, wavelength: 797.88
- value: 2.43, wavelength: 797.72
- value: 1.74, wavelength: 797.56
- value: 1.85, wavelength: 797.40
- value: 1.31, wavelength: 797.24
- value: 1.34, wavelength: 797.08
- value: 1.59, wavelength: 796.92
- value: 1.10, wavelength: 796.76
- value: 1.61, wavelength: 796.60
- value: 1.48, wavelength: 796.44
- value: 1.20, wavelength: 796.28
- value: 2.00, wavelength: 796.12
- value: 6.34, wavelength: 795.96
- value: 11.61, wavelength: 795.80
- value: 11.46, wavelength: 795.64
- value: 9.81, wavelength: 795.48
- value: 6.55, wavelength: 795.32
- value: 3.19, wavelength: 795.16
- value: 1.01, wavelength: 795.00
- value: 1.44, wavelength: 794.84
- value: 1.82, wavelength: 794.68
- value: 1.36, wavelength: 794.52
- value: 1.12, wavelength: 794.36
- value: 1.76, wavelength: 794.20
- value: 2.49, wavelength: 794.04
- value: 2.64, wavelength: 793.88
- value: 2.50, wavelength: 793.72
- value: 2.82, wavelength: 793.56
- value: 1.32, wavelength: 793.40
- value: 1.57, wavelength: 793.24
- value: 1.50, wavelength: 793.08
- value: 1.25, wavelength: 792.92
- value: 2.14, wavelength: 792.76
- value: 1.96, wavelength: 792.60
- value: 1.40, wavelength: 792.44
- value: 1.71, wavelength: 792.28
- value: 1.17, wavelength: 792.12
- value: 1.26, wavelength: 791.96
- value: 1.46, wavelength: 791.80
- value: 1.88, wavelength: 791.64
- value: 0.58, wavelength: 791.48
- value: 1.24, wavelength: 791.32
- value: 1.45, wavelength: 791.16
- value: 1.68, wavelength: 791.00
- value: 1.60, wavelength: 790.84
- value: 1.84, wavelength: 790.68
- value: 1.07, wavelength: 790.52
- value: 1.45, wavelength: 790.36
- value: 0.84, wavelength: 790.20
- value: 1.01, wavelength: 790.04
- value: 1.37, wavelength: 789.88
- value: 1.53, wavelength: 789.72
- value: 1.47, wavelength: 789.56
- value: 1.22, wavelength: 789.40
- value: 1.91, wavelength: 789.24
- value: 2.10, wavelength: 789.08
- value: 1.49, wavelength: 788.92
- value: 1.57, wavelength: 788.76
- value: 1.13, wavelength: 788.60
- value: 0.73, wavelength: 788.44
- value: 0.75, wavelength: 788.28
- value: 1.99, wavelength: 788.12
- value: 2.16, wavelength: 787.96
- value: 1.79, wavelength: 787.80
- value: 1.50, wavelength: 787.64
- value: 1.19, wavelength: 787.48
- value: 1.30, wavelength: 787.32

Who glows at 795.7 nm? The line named H-alpha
